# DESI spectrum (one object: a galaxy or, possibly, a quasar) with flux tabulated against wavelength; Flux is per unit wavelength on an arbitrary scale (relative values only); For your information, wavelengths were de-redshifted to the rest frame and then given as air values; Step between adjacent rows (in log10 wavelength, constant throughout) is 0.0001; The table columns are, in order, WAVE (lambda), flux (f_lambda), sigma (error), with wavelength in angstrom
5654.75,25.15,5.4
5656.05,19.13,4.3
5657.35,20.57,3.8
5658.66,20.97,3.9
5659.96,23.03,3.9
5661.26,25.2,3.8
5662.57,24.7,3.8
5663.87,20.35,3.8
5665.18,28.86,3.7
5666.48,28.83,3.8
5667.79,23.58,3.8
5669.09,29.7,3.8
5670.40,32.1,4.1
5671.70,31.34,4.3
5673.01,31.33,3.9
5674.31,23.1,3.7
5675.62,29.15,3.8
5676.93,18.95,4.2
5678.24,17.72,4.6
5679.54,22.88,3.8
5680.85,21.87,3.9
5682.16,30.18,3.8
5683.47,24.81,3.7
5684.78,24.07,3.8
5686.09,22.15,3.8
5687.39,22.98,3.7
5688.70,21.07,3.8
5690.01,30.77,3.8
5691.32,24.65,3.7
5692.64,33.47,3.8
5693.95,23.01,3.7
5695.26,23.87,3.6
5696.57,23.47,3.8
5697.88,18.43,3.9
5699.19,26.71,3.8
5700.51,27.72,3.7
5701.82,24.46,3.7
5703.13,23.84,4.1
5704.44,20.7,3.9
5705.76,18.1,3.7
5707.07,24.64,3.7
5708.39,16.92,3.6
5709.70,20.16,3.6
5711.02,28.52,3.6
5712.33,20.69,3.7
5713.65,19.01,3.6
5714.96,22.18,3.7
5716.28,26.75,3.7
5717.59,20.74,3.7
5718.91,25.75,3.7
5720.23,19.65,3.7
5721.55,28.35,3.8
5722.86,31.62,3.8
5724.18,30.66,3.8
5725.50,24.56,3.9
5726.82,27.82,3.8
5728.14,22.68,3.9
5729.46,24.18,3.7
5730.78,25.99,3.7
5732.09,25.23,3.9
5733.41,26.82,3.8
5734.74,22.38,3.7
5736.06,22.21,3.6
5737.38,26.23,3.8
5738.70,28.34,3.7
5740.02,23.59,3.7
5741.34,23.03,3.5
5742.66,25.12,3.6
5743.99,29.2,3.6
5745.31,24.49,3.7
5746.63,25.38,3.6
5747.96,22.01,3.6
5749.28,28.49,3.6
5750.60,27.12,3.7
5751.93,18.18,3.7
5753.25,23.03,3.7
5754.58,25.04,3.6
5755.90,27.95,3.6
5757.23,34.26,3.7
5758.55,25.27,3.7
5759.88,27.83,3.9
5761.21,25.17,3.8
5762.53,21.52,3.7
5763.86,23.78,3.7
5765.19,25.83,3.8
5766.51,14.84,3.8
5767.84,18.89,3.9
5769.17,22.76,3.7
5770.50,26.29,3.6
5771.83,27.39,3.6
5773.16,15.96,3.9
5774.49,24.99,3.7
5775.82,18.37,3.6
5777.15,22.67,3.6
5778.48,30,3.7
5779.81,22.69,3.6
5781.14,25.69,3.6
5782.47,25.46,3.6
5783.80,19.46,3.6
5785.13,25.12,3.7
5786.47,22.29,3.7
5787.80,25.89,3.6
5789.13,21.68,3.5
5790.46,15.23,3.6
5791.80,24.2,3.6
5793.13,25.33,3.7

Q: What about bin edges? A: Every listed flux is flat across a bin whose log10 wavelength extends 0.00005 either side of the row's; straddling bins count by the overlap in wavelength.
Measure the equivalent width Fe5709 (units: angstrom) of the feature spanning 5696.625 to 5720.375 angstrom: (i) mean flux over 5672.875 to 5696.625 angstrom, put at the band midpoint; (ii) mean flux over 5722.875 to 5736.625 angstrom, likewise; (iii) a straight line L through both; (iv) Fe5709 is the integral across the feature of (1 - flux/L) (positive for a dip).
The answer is 2.4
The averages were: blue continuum 24.6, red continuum 25.6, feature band 22.6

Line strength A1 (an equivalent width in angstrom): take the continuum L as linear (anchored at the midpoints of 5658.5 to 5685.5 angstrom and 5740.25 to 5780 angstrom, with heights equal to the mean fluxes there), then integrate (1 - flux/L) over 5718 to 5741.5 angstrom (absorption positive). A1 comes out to -0.8 angstrom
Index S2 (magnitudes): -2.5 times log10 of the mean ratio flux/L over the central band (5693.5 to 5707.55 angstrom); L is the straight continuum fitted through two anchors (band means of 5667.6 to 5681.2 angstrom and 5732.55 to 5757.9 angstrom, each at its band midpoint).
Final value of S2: 0.11 mag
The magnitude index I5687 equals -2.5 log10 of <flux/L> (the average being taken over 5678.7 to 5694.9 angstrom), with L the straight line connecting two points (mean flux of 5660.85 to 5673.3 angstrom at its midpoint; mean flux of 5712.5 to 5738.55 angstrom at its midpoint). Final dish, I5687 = 0.07 mag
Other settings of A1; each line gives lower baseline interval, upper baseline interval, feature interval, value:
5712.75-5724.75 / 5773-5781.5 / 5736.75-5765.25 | -1.83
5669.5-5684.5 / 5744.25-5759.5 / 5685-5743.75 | 3.22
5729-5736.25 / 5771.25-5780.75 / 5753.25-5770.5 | -0.56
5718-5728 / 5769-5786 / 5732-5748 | 0.36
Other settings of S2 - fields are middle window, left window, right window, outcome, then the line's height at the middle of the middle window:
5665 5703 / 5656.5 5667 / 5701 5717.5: -0.107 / 23.1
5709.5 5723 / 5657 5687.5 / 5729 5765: 0.061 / 25.2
